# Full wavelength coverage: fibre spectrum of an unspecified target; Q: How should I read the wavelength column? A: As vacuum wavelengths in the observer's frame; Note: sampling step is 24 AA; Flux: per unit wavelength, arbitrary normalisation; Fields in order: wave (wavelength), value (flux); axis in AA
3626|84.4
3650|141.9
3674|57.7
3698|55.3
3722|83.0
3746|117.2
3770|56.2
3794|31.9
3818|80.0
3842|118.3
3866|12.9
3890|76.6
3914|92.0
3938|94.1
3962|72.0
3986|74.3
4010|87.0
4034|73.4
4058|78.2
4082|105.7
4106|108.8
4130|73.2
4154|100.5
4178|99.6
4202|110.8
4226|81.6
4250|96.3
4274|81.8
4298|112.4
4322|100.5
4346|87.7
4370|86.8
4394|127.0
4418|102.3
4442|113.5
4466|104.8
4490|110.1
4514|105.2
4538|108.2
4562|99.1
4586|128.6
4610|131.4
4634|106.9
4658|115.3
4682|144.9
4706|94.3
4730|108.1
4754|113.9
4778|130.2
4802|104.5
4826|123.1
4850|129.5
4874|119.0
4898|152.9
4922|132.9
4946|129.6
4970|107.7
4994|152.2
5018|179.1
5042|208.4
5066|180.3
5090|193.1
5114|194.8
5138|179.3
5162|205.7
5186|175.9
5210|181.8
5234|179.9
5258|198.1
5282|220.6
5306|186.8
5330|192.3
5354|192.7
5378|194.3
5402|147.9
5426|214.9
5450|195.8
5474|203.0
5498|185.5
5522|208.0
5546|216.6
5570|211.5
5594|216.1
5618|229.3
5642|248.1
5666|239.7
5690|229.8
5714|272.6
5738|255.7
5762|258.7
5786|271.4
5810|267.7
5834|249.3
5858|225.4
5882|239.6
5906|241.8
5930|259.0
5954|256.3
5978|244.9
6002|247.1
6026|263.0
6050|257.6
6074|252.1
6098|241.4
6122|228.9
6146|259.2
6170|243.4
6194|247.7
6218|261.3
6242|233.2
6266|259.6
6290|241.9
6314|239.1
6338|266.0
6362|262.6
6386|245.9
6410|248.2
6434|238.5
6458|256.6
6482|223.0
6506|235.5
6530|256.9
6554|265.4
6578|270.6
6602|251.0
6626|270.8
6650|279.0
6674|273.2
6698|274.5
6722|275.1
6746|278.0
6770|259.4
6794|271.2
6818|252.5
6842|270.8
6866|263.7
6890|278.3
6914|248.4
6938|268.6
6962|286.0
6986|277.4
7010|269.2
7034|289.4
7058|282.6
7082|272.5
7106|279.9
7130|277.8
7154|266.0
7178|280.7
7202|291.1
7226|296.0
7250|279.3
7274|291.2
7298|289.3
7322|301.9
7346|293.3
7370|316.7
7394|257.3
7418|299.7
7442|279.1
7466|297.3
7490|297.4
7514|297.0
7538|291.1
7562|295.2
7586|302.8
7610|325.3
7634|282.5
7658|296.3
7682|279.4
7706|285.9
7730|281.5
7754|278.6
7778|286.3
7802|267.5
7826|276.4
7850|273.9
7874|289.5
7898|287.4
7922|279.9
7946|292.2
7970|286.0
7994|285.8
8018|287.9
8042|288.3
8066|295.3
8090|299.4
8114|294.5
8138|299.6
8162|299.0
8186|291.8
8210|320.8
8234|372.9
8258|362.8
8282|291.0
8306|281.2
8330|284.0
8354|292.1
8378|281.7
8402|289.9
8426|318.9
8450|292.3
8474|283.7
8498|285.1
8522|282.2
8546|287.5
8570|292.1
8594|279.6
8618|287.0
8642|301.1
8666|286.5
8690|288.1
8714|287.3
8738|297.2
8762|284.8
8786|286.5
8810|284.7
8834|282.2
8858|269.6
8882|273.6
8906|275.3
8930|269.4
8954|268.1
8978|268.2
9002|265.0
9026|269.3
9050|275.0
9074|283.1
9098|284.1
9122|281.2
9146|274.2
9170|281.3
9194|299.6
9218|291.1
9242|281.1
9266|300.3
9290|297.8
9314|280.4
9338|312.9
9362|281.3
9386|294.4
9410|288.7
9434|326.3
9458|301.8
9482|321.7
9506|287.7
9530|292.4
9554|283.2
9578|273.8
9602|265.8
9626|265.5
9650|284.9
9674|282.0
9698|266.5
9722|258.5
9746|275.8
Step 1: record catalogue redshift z 0.25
